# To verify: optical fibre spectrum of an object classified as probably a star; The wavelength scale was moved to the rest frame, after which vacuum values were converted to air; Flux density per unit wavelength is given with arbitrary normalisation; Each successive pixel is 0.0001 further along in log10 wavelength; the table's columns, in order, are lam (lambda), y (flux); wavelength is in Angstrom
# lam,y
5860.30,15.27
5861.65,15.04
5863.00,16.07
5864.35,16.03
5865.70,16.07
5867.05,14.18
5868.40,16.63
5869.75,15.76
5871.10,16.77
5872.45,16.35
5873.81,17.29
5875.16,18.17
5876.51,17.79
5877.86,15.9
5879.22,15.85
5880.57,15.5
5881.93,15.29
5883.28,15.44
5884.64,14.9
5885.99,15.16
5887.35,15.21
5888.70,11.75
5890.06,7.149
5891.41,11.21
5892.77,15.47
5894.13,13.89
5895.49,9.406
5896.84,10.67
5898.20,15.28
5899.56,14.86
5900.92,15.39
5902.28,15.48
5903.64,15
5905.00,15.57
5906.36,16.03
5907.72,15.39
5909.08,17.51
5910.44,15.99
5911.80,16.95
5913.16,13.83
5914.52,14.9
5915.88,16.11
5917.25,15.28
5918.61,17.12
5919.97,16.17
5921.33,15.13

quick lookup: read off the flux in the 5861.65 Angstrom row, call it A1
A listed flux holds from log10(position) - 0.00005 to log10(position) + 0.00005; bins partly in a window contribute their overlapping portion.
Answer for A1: 15.04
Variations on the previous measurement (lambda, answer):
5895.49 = 9.406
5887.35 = 15.21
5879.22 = 15.85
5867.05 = 14.18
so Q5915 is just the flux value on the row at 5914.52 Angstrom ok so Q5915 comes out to 14.9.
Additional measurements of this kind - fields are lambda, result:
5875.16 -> 18.17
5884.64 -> 14.9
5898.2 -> 15.28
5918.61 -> 17.12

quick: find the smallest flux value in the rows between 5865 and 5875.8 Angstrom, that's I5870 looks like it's 14.18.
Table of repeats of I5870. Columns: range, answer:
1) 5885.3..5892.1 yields 7.149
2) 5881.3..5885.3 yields 14.9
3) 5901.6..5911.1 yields 15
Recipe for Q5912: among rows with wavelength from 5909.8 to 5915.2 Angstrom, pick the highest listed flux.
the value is 16.95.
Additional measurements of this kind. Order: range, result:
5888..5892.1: 11.75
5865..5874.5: 17.29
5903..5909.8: 17.51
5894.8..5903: 15.48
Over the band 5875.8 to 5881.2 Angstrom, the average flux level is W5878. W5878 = 16.3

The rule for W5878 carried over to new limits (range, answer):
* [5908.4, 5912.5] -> 16.8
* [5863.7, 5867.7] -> 15.4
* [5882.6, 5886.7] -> 15.2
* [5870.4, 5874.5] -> 16.8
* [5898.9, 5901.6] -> 15.1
